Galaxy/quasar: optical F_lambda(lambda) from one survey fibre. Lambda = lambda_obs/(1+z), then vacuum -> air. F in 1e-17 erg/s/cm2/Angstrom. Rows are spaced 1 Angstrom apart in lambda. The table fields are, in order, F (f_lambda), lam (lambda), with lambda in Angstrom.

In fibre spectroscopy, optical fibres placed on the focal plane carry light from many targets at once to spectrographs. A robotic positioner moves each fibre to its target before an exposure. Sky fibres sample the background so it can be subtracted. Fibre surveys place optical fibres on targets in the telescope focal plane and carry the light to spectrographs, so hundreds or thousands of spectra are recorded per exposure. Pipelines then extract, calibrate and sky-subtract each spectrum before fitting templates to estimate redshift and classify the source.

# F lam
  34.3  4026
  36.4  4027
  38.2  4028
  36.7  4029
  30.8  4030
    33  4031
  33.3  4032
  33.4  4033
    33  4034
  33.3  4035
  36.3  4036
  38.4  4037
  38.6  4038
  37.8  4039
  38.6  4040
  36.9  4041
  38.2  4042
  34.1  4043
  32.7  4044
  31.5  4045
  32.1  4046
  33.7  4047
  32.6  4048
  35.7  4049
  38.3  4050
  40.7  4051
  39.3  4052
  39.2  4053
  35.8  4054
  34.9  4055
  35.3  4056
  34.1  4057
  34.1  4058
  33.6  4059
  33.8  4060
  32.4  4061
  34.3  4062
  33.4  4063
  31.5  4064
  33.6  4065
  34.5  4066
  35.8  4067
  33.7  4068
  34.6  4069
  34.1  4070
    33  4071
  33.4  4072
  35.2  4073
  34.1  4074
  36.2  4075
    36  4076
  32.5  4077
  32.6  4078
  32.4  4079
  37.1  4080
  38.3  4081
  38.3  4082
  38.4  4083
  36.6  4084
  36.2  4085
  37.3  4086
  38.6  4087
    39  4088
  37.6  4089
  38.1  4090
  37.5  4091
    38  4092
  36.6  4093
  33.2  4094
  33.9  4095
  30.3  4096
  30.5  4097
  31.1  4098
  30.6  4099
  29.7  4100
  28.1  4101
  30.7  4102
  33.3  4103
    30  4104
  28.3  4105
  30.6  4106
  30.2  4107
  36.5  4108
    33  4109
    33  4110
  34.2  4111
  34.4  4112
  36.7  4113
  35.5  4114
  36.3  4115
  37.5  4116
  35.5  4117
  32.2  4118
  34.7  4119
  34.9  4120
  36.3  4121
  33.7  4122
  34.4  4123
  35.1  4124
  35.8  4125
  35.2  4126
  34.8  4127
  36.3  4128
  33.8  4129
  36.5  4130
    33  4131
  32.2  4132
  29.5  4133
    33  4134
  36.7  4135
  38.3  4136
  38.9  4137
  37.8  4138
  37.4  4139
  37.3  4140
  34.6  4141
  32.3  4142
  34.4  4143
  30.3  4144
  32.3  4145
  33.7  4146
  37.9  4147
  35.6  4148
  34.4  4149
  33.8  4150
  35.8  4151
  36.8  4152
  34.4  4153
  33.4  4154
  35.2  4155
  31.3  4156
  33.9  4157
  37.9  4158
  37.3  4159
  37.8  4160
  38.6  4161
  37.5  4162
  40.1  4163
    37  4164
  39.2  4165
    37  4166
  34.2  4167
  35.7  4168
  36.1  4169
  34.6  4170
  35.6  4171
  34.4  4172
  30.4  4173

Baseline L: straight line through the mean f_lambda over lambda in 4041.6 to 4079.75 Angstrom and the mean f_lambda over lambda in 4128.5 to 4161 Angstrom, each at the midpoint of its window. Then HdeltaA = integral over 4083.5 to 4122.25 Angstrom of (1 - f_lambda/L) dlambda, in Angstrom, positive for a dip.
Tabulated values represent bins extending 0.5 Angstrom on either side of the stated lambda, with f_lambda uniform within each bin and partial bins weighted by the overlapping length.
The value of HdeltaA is 0.7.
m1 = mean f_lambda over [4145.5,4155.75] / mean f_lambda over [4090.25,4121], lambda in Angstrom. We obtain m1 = 1.05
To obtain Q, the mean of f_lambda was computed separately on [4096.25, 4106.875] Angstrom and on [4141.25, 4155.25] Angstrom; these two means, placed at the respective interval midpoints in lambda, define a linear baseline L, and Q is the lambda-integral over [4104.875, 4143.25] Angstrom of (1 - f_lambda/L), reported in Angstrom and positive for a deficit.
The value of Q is -3.0 Angstrom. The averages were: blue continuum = 30.3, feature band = 34.7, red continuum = 34.3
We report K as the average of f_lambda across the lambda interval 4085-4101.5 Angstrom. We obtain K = 34.4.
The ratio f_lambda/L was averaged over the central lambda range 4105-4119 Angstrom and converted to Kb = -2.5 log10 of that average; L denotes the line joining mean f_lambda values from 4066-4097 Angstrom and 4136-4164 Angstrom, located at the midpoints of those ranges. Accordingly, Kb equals 0.05 mag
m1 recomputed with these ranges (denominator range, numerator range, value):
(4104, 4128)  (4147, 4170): 1.05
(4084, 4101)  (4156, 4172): 1.05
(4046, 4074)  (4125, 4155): 1.00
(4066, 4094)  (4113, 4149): 0.97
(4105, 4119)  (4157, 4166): 1.11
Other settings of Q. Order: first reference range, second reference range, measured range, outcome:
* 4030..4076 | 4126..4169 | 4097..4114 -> 1.6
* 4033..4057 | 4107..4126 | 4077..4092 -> -0.7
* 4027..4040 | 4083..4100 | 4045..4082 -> 0.6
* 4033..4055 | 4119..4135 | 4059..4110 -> 1.6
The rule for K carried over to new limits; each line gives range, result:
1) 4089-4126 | 33.7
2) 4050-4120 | 34.5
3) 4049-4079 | 34.8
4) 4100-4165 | 34.7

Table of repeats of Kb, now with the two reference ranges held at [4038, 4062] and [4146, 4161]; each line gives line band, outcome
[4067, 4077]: 0.03 mag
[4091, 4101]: 0.09 mag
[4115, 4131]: 0.01 mag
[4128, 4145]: 0.02 mag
